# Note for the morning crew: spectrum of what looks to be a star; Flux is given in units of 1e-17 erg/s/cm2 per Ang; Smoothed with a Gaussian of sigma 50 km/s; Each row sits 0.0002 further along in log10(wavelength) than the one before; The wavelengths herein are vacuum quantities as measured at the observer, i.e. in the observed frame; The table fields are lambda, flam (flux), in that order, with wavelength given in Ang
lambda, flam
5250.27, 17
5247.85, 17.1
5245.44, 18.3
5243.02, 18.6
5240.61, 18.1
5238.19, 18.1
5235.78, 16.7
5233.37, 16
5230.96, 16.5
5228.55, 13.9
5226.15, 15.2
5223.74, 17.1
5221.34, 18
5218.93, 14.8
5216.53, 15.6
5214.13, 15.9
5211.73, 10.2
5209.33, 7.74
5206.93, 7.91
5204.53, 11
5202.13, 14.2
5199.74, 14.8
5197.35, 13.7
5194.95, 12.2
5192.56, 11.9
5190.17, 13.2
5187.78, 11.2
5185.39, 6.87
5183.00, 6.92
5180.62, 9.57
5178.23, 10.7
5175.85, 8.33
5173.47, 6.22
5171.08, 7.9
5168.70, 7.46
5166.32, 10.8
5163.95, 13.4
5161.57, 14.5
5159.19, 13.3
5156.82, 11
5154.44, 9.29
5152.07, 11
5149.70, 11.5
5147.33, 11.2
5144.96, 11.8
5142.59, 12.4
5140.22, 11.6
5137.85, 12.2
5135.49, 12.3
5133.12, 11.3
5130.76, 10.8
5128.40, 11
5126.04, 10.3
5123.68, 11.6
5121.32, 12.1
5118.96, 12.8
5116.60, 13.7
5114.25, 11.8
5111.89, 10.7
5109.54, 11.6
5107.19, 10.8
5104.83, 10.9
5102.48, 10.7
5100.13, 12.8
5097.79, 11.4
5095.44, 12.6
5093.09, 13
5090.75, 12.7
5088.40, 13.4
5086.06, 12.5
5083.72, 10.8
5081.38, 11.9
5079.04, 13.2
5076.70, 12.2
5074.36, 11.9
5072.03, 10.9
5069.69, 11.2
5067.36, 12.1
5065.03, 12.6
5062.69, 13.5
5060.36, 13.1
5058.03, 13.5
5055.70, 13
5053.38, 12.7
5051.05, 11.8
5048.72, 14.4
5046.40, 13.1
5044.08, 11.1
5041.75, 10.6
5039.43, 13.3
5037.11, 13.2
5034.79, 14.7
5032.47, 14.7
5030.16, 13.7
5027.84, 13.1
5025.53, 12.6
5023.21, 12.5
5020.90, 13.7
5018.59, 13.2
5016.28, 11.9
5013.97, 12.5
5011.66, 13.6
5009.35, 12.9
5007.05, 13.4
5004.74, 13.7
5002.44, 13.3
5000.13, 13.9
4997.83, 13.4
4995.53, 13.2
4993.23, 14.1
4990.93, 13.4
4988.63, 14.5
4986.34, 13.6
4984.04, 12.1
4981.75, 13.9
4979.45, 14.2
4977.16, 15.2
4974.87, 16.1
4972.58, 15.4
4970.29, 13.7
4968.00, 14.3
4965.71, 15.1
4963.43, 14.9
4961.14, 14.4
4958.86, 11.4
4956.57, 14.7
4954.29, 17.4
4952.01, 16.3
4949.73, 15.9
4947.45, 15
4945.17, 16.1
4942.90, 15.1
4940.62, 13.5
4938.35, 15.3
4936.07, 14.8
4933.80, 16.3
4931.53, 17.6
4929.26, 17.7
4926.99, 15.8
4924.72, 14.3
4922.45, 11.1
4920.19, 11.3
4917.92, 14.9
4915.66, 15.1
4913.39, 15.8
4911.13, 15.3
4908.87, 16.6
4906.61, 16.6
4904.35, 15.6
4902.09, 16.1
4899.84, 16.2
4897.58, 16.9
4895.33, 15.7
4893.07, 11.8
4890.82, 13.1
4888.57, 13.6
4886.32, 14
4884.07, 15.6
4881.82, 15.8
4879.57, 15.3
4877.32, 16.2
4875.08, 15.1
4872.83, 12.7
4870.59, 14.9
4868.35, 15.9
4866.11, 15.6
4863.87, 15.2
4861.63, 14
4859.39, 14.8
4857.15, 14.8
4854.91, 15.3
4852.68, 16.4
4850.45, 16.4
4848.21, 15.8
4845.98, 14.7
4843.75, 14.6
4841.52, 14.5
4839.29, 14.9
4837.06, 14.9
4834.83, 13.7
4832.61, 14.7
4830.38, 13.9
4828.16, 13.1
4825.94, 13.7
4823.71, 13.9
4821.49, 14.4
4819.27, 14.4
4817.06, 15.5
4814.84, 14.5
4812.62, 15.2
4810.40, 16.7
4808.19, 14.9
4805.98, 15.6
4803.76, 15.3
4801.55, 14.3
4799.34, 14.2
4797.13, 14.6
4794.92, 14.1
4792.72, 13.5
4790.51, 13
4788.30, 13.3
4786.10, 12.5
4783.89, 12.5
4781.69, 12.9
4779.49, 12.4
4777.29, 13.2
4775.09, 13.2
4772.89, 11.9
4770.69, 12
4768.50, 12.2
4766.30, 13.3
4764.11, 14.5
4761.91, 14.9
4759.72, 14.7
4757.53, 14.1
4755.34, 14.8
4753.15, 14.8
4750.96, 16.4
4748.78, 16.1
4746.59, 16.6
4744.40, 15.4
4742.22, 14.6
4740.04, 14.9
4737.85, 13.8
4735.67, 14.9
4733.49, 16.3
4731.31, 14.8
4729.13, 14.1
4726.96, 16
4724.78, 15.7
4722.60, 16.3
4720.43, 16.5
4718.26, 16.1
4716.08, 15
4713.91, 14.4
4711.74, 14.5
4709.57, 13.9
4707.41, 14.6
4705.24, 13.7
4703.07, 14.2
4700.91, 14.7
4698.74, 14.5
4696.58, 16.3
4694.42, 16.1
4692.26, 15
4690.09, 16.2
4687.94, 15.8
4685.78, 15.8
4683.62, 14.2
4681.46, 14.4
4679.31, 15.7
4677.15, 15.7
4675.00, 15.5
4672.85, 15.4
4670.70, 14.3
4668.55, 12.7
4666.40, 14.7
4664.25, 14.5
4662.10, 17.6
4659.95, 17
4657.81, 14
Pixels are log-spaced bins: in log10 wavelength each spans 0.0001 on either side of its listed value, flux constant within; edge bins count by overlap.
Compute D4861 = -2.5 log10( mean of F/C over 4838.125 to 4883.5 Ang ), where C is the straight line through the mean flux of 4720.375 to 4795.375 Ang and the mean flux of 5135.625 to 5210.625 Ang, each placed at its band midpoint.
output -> -0.13 mag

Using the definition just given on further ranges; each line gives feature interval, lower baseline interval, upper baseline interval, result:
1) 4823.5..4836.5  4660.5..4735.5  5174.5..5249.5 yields 0.07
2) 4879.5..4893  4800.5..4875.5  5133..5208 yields 0.00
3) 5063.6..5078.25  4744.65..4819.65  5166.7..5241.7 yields 0.10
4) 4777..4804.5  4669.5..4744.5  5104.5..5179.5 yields 0.06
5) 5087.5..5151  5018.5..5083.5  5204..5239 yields 0.14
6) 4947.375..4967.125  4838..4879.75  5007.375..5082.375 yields -0.08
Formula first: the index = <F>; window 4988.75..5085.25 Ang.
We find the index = 12.9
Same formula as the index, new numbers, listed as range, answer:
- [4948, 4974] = 14.9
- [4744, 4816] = 14.2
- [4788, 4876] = 14.7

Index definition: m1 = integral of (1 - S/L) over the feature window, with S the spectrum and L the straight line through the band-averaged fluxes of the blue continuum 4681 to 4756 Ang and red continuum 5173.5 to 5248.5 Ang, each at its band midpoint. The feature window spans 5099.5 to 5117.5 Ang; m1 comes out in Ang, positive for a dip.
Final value 2.9 Ang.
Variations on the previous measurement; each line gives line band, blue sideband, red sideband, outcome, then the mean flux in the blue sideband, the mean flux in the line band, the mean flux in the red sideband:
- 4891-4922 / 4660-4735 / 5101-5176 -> -4.2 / 15.2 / 15.1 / 11.2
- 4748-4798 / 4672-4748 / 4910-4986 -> 4.7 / 15.2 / 13.7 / 14.8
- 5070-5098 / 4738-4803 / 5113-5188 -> -2.0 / 14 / 12.2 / 10.8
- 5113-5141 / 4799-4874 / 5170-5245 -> 3.3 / 14.8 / 11.8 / 12.9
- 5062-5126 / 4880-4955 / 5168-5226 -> 4.3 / 15.2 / 12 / 11.5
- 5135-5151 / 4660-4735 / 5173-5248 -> 2.1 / 15.2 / 11.8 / 13.4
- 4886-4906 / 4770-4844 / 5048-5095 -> -2.0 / 14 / 14.9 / 12.5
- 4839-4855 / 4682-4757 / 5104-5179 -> -1.6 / 15.2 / 15.4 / 11.1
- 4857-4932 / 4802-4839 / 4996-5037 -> -4.6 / 14.6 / 15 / 13.3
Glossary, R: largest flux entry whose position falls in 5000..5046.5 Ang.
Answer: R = 14.7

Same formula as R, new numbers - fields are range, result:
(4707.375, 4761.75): 16.6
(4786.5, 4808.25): 15.6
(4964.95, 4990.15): 16.1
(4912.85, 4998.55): 17.7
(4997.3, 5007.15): 13.9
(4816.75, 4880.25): 16.4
